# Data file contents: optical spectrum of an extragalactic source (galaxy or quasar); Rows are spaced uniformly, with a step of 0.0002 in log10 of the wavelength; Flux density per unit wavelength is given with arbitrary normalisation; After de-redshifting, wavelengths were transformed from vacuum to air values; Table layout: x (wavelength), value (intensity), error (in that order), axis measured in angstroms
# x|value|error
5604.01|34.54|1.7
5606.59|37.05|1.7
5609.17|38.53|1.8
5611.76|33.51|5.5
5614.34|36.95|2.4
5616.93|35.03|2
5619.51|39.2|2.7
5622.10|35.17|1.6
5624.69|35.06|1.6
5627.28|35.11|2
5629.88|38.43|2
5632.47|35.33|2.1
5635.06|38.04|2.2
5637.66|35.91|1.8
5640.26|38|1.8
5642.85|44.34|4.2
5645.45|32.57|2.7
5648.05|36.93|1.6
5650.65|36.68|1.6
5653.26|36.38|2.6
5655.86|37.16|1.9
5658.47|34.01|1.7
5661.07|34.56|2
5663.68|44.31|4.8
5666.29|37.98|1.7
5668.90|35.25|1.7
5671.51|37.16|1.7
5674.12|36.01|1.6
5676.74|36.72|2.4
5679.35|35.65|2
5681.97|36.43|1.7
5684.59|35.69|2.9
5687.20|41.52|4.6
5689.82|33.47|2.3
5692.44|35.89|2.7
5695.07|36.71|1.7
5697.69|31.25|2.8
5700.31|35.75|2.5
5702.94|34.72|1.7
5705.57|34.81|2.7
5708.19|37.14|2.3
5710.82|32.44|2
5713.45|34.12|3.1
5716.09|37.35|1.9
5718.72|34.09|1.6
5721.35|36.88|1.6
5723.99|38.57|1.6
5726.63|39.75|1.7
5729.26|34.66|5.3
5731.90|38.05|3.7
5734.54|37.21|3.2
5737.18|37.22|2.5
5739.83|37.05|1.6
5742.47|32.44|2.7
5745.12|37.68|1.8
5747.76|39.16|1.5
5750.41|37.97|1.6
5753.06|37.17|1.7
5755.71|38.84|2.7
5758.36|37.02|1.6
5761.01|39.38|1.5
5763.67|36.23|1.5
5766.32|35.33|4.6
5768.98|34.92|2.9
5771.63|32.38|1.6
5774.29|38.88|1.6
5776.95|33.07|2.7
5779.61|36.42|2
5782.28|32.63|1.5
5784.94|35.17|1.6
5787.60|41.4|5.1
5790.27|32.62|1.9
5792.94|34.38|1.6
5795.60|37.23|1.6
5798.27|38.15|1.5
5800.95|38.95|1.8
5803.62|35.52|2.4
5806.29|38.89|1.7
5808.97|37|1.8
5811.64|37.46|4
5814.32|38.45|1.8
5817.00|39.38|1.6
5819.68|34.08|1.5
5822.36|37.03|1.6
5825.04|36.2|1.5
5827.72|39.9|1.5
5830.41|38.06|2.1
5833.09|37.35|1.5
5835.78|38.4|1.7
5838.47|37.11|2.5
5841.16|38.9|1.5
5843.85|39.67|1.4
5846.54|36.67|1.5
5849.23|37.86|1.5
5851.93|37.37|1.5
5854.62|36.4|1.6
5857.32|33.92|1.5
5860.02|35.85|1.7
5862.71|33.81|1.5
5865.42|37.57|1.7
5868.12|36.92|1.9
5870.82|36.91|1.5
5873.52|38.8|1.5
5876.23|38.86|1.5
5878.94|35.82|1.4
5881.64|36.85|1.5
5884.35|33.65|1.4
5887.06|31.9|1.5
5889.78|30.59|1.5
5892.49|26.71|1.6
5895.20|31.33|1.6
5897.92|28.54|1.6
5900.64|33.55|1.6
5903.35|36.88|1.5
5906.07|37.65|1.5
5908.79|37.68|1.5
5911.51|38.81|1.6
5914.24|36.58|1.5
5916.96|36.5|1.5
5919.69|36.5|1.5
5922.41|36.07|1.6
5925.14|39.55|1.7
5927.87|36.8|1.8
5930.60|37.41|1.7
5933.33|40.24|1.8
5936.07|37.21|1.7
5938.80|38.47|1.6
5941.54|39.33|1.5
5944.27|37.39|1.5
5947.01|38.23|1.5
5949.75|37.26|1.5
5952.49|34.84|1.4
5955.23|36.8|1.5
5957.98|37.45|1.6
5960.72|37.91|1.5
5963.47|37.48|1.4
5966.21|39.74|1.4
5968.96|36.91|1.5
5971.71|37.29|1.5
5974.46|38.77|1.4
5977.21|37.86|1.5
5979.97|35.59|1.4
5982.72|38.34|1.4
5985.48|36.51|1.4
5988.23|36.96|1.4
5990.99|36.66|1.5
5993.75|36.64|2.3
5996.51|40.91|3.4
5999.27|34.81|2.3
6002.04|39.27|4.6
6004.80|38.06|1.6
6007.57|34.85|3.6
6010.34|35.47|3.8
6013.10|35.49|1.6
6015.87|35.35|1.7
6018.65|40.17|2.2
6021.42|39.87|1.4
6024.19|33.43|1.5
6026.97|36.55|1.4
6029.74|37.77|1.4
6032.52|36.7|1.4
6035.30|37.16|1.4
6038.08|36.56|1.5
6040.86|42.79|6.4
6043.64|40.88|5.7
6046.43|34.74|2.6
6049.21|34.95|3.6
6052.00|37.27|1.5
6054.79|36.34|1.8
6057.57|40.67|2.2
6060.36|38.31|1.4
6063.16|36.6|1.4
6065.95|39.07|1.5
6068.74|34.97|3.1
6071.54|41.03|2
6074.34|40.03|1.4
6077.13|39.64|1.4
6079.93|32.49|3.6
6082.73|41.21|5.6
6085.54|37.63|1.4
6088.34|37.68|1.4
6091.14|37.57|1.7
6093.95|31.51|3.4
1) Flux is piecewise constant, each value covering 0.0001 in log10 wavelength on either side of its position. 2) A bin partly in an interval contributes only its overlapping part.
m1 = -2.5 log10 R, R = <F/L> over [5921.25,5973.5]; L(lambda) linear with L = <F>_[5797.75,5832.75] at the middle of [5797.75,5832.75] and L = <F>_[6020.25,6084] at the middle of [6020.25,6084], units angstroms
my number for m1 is 0.00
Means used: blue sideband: 37.6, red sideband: 37.8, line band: 37.7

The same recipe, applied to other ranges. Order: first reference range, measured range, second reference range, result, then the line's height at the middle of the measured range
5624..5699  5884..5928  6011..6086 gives 0.08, 37.3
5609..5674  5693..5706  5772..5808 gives 0.06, 36.6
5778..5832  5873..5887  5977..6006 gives 0.03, 37.1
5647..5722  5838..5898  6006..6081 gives 0.04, 36.8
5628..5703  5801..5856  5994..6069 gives -0.02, 37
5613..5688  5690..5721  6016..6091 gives 0.06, 37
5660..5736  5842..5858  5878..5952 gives -0.04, 36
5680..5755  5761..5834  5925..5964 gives 0.01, 36.8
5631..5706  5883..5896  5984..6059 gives 0.20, 37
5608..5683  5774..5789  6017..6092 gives 0.03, 37.1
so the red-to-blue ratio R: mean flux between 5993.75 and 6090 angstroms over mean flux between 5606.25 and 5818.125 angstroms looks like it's 1.03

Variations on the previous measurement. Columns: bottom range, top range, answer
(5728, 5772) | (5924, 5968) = 1.03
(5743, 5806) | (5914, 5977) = 1.03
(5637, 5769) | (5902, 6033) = 1.02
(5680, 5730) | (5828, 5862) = 1.04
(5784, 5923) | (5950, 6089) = 1.03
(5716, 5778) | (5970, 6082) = 1.02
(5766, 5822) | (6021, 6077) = 1.04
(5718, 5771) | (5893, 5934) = 0.97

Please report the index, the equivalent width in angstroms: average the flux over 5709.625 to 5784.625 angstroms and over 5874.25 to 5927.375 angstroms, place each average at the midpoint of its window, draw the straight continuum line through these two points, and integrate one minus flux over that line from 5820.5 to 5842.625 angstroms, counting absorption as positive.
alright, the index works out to -1.4 angstroms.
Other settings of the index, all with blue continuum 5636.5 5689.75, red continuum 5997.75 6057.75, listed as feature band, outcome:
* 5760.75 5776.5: 0.6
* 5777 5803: 0.7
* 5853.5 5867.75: 0.6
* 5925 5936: -0.3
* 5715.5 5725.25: 0.1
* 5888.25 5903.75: 2.6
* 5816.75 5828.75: 0.0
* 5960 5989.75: -0.3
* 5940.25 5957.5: -0.1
